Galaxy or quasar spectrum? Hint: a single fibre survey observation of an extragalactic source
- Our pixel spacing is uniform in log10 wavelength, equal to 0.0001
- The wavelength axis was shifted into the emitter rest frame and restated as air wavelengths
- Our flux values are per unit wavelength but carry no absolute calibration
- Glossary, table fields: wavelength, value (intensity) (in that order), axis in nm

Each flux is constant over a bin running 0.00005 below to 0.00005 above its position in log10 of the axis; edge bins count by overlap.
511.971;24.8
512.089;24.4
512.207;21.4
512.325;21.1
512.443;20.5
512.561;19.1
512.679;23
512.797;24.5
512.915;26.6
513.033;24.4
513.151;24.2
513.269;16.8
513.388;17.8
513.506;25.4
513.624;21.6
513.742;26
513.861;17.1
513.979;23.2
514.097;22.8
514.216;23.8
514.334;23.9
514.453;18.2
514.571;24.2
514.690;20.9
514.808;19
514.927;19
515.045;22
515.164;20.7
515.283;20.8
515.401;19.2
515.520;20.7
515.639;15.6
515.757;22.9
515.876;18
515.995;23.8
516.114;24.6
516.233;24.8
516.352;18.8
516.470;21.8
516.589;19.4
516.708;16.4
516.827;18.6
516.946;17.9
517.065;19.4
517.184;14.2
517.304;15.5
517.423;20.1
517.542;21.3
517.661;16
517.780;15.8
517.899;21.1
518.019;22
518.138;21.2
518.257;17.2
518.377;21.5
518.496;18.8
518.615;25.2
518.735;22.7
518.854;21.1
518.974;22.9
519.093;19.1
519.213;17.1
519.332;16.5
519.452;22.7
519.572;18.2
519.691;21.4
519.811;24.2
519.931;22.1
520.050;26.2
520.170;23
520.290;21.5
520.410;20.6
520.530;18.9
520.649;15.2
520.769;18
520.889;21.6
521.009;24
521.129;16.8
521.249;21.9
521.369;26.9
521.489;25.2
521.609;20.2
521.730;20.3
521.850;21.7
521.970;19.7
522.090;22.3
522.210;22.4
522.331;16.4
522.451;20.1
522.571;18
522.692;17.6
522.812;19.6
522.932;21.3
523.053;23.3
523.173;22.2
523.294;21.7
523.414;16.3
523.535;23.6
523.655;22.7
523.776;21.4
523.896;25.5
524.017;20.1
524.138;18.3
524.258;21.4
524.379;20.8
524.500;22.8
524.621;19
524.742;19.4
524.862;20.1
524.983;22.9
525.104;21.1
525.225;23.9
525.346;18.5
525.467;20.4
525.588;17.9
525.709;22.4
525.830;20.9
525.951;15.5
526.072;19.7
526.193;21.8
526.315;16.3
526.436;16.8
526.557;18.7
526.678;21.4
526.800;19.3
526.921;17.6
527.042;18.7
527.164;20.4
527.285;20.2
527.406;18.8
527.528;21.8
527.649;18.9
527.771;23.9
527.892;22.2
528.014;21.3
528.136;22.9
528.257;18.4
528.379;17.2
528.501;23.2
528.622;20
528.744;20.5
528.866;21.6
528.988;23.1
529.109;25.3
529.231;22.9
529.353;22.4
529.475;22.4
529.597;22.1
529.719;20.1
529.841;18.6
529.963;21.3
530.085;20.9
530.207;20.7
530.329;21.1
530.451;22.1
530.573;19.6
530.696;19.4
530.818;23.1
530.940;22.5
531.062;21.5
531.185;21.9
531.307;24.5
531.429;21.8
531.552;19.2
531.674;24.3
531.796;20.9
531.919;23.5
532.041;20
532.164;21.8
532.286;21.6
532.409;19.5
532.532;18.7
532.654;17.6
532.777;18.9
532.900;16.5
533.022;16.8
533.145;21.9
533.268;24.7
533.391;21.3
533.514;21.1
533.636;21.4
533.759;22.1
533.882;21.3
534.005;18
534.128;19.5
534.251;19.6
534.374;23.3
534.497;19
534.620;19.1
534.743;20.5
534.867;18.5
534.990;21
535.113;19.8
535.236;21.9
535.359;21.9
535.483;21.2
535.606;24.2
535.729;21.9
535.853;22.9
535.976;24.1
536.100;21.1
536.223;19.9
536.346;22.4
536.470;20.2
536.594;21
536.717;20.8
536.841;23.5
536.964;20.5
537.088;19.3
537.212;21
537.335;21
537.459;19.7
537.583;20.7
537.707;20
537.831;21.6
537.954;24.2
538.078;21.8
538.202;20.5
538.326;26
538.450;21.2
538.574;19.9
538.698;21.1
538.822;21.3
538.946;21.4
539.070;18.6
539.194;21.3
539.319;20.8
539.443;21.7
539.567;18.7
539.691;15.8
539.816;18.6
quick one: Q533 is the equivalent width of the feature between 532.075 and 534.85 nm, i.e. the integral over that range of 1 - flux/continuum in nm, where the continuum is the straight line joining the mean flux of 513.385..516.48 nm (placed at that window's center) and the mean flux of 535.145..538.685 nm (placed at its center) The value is 0.18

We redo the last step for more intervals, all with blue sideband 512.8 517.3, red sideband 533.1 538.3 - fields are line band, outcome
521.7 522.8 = 0.06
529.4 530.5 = 0.00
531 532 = -0.05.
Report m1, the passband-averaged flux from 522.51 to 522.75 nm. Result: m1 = 17.8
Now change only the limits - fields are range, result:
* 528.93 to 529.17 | 24.3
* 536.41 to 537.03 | 21.2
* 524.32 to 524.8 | 20.5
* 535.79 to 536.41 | 22.1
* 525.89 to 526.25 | 19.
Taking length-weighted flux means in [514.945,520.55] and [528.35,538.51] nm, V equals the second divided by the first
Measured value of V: 1.0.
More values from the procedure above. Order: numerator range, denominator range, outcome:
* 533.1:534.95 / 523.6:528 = 1.02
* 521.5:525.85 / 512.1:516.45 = 0.96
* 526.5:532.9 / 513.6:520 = 1.02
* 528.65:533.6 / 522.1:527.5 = 1.05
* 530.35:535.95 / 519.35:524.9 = 1.00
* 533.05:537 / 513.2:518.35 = 1.05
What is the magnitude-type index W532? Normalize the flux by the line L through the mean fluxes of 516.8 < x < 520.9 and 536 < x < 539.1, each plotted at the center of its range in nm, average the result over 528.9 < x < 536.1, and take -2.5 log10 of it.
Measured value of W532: -0.01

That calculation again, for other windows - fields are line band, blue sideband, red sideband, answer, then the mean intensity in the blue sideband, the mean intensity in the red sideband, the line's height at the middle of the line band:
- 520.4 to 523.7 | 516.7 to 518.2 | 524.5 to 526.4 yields -0.07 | 18.5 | 20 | 19.4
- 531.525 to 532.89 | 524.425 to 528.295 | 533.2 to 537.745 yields 0.02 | 20.1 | 21.1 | 20.7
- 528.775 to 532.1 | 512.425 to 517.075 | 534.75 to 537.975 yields -0.02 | 21.2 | 21.3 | 21.3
